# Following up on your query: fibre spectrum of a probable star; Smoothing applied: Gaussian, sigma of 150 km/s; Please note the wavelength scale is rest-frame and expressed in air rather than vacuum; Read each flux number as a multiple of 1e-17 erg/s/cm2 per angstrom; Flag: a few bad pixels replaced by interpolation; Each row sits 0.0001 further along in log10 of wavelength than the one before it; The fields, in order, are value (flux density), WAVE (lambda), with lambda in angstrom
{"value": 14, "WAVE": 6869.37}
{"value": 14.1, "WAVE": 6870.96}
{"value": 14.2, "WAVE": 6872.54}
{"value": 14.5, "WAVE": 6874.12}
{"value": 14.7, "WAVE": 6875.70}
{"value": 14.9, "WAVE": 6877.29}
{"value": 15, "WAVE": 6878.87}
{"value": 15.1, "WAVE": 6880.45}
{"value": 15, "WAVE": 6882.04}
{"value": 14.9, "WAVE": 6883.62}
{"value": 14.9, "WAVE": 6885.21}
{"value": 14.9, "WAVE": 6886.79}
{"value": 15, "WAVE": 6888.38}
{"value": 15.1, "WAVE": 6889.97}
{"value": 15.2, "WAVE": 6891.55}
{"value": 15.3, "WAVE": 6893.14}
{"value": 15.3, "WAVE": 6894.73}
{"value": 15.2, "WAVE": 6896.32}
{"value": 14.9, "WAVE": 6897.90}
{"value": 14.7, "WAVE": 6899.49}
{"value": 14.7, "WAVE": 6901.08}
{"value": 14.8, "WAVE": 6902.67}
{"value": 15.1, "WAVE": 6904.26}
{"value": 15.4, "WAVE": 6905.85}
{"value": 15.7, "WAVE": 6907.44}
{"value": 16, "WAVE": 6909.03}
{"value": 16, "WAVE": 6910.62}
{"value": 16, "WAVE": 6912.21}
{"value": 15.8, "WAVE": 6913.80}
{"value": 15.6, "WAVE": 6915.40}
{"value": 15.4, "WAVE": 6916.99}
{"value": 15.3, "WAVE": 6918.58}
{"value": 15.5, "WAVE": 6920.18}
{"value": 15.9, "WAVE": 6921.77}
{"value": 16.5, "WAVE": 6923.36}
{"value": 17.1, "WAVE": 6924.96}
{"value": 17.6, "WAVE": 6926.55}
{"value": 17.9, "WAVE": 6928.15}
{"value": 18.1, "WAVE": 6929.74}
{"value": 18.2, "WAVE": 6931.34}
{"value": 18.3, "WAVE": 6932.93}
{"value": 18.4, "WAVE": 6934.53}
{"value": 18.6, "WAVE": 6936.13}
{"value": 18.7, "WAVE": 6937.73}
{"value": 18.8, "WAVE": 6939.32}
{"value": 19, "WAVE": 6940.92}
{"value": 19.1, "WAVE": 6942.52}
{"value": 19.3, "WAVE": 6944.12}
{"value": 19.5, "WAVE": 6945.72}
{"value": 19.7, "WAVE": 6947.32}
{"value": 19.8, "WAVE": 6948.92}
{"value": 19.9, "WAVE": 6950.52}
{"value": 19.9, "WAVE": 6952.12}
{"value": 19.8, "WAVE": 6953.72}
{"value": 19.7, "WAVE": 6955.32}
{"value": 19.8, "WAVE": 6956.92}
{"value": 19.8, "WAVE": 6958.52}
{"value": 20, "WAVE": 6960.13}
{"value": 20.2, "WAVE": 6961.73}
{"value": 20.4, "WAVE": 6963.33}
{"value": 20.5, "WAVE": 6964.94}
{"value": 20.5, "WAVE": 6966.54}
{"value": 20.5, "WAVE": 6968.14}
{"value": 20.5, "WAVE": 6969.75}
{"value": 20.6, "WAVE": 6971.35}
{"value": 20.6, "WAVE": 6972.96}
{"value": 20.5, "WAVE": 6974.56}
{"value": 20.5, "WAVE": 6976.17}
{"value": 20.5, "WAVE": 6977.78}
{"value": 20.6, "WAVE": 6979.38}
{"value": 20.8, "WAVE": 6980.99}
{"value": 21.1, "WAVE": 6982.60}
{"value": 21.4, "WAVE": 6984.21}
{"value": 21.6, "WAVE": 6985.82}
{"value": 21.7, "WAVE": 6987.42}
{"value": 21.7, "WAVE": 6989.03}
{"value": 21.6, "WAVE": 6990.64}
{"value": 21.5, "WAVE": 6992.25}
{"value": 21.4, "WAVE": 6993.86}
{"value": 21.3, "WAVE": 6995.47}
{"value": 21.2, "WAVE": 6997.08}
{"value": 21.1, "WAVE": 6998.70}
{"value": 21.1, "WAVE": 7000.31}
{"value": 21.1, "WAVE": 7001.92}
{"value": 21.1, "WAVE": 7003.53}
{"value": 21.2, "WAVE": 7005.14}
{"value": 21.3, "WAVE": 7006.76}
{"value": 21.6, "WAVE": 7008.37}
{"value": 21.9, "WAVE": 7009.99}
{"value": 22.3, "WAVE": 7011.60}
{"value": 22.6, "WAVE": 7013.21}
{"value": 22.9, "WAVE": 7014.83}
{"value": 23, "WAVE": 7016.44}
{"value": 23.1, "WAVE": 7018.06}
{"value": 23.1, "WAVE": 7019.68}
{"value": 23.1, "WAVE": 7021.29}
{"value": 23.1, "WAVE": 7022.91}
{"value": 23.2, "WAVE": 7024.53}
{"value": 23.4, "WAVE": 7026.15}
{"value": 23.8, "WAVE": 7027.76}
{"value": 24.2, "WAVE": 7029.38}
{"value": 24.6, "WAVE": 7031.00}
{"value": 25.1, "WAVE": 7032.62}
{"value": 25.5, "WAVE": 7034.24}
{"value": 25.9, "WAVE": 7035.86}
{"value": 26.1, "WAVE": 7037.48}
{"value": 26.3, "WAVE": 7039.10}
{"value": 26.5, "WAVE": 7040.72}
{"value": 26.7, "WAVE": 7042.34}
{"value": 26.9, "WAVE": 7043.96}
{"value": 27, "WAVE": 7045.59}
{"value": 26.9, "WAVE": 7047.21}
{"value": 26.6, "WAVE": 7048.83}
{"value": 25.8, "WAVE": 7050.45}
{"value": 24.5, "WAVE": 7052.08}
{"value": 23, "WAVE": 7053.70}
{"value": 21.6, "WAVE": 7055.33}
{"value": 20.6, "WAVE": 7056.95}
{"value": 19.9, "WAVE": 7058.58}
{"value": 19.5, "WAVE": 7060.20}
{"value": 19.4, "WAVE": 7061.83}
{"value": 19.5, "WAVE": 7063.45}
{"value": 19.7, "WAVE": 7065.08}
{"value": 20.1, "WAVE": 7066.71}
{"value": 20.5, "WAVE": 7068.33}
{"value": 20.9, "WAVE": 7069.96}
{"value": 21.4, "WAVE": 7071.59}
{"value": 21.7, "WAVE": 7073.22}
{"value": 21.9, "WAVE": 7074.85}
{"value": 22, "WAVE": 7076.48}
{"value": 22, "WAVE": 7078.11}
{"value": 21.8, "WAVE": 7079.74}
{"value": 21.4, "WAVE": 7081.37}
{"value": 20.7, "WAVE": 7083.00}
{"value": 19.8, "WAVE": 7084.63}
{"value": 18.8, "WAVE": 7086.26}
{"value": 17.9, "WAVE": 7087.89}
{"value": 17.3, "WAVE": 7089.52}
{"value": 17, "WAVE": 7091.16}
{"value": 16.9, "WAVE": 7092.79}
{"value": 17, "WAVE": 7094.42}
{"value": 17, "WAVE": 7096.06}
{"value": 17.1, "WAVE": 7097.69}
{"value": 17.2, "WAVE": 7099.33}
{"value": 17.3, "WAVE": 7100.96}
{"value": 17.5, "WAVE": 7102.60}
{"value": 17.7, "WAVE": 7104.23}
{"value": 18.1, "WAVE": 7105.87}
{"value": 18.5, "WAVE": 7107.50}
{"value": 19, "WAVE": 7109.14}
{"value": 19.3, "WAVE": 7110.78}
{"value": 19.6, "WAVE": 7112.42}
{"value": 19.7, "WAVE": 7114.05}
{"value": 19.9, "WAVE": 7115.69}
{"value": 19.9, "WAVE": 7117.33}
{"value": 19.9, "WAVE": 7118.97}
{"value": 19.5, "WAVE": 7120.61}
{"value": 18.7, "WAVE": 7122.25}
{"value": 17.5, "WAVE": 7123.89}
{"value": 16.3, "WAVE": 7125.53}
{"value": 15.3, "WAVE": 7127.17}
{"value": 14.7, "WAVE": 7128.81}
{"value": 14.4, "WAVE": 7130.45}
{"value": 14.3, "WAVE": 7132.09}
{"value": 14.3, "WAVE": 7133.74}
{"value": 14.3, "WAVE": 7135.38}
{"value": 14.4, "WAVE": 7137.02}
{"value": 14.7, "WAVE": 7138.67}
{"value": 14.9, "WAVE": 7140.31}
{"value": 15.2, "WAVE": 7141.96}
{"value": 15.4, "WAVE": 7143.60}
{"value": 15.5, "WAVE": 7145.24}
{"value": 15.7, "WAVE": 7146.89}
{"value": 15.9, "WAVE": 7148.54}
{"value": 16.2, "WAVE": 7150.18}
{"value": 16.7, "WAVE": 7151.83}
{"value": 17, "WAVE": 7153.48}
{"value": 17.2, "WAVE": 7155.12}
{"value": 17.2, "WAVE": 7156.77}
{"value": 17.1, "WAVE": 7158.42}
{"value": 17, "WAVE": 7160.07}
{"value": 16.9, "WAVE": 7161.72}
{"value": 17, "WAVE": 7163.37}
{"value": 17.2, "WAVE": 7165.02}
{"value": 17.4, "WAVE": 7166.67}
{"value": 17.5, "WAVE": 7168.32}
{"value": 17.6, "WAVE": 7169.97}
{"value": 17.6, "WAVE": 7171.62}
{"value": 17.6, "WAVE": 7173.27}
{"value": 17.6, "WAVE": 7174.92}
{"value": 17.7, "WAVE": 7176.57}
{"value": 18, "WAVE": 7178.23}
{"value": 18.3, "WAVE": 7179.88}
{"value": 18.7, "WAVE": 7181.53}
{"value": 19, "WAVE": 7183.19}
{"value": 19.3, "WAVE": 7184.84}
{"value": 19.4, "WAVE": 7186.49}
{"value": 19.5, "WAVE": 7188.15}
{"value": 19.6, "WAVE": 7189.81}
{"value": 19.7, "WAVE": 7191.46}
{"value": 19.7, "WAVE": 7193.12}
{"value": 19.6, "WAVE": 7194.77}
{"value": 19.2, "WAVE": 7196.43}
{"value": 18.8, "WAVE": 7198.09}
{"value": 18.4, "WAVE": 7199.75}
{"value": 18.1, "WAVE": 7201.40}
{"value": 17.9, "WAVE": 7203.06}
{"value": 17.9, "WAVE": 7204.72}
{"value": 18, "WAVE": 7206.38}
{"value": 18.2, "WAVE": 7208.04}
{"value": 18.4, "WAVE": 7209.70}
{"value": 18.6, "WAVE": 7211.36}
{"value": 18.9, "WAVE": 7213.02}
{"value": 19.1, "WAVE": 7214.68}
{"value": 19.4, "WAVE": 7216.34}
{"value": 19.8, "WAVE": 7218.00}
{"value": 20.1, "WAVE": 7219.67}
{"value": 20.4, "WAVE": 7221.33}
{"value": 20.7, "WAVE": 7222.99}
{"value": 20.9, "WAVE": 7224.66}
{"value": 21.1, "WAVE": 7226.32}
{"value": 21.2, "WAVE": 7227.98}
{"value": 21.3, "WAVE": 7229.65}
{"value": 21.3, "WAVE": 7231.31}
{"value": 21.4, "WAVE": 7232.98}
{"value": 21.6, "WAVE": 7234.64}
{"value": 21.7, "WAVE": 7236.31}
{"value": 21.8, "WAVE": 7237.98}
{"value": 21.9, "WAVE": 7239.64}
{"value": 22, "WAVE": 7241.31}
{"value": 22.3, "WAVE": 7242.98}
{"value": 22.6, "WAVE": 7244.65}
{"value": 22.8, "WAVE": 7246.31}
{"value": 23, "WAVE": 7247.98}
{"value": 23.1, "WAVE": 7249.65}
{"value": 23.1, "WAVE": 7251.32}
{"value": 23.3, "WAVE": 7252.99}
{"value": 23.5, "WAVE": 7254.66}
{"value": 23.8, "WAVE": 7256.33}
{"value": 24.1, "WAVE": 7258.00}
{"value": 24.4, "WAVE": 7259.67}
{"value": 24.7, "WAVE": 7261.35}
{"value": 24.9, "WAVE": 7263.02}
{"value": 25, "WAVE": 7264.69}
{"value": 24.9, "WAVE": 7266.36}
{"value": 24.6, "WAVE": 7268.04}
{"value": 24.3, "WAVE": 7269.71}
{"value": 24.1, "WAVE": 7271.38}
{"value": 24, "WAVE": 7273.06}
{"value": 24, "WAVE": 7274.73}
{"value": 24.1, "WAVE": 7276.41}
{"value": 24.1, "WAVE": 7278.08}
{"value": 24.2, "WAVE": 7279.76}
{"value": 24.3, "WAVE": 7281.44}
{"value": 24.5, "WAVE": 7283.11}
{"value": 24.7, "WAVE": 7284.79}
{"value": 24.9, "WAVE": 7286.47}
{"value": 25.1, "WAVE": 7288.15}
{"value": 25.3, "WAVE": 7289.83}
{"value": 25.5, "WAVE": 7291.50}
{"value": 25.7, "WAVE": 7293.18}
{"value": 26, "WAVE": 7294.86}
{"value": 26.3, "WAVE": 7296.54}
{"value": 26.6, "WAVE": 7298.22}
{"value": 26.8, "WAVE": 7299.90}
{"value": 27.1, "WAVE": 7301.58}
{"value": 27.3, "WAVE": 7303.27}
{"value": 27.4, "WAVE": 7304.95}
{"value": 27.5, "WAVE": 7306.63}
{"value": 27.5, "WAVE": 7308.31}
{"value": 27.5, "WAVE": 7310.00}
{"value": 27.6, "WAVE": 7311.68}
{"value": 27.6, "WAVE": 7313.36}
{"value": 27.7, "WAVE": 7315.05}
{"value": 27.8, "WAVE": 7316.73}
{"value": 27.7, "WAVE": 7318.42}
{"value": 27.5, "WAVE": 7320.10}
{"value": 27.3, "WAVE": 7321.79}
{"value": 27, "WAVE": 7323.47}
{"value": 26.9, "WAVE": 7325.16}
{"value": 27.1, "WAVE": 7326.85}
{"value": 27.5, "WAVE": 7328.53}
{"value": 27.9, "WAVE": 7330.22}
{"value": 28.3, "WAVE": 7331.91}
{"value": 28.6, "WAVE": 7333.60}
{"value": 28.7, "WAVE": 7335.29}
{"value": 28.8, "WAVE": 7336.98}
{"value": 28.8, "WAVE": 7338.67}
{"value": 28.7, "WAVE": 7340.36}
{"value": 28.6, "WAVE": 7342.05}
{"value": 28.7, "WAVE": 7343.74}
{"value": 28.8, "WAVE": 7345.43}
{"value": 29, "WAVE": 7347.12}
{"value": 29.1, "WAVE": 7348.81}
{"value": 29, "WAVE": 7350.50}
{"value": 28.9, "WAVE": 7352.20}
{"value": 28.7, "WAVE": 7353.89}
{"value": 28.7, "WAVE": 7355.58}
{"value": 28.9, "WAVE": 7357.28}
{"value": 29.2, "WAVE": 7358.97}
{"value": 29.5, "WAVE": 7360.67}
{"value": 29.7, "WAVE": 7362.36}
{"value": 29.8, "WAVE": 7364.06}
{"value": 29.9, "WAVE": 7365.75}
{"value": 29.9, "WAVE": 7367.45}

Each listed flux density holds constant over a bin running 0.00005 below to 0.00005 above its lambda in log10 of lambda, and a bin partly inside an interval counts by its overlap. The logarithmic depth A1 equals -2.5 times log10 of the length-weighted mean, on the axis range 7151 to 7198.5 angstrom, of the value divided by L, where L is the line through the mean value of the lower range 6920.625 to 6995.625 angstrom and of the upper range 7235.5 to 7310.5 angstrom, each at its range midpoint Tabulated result 0.26 mag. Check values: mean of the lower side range 19.7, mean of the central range 18.1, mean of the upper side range 24.6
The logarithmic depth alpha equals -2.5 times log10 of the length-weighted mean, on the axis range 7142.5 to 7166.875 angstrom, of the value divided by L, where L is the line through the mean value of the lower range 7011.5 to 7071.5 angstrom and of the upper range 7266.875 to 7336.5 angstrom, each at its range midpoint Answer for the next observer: 0.431 mag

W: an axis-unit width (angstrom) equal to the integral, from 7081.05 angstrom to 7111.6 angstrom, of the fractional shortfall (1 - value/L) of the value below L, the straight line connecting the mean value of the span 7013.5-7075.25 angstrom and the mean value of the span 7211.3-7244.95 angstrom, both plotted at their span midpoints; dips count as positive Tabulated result 6.1 angstrom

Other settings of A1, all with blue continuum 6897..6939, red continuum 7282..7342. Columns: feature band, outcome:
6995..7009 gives -0.137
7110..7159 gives 0.312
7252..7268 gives 0.060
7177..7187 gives 0.249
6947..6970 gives -0.147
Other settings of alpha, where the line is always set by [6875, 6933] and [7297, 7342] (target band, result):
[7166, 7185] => 0.291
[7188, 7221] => 0.272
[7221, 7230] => 0.190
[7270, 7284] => 0.097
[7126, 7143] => 0.454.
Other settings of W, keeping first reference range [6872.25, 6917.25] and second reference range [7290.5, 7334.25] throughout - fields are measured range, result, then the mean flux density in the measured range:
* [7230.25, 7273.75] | 3.8 angstrom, 23.2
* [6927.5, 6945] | -2.4 angstrom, 18.6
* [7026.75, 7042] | -4.9 angstrom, 25.4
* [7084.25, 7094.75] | 1.5 angstrom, 17.8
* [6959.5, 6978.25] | -3.4 angstrom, 20.4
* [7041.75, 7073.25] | -4.4 angstrom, 22.6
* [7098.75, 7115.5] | 2.2 angstrom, 18.5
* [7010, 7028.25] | -4.1 angstrom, 23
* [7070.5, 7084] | -0.8 angstrom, 21.6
